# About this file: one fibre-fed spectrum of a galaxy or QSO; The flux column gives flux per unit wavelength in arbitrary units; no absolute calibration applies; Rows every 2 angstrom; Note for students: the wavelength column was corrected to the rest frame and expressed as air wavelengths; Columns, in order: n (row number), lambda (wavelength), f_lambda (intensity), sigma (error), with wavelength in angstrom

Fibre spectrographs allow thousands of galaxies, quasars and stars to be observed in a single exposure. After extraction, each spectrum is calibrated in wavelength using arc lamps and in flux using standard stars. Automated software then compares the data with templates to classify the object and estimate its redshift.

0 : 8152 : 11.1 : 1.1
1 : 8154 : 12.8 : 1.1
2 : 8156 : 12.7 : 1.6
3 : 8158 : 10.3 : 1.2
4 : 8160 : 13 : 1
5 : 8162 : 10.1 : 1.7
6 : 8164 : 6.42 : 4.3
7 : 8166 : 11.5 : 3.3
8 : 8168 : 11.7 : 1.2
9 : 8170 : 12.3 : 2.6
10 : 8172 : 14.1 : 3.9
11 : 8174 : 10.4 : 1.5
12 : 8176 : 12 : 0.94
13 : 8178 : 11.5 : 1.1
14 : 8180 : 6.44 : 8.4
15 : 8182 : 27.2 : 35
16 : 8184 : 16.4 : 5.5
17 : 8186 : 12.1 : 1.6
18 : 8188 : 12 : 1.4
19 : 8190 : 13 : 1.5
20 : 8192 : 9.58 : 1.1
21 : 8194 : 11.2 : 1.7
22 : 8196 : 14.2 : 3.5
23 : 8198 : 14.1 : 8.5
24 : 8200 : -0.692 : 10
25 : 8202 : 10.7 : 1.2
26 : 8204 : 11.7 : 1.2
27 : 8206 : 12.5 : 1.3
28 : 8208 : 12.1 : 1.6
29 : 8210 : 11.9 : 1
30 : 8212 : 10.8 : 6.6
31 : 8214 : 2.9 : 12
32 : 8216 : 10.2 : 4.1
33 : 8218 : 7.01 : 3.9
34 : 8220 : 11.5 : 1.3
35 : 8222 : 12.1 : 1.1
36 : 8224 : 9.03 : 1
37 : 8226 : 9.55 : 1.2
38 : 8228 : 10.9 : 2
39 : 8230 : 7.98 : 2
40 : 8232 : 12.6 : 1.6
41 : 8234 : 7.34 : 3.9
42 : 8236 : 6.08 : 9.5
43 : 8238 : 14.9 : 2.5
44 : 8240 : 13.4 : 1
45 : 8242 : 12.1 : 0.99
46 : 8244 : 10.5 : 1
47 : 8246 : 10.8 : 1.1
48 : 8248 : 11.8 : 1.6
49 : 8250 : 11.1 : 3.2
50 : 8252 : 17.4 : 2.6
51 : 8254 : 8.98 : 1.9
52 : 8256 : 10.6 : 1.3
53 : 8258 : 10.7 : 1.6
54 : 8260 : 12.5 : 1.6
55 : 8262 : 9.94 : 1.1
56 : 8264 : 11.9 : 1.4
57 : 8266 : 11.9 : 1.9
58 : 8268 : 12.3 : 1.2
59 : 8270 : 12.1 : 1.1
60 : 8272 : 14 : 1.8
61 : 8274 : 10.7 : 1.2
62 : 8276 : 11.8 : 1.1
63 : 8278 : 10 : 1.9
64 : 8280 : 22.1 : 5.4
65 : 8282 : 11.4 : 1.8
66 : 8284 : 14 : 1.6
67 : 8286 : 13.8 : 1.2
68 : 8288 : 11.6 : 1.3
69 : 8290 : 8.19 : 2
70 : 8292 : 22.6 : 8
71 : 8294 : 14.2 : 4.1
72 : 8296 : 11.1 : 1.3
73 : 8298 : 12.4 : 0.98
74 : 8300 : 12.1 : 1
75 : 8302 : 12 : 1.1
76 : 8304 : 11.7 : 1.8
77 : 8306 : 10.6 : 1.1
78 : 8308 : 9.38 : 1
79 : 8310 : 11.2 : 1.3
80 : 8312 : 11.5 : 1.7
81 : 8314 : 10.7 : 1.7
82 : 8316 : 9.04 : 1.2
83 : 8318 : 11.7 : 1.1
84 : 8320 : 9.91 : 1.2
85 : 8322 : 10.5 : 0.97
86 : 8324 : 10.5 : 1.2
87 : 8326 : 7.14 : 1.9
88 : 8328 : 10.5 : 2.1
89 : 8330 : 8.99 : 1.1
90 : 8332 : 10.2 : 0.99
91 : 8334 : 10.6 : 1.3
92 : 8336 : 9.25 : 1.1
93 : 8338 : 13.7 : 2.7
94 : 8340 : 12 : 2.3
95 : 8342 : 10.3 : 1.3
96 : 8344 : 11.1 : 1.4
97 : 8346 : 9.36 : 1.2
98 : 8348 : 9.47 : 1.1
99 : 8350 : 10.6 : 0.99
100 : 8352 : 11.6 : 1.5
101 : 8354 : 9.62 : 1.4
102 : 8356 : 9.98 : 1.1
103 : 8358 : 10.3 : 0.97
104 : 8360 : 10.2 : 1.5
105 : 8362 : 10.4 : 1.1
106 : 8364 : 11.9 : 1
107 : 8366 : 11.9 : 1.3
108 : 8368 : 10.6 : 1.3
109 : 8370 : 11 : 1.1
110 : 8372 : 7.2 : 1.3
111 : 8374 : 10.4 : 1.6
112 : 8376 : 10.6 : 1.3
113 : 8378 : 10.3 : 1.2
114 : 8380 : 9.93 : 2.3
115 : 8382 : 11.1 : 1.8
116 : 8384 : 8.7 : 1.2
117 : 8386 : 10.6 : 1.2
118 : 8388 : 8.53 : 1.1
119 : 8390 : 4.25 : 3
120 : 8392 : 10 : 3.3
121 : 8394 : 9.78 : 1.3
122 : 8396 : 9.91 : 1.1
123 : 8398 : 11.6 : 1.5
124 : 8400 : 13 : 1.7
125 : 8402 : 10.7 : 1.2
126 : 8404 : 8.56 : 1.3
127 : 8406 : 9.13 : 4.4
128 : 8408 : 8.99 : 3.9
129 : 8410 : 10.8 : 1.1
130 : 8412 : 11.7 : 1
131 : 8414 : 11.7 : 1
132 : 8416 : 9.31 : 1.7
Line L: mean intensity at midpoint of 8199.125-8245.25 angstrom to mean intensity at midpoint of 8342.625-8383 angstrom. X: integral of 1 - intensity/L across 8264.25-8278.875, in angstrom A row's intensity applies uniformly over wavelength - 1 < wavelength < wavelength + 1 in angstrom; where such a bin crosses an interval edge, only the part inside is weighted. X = -2.6 angstrom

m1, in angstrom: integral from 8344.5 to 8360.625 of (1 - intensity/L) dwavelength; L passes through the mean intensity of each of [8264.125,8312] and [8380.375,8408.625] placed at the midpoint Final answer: 1.0 angstrom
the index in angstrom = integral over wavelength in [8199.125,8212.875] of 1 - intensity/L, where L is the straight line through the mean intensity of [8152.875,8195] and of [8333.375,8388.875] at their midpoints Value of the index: 2.26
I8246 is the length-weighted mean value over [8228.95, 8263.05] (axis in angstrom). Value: 11.1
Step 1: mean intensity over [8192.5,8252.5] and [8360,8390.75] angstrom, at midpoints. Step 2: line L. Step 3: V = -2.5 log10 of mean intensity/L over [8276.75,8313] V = -0.24 mag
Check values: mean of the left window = 10.5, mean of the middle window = 12.8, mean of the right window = 9.88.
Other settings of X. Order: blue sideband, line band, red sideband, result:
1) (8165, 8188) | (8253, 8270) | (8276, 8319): 2.00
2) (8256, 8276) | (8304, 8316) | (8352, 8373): 0.52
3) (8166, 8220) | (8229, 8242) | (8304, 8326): 0.65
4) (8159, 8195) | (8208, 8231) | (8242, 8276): 4.66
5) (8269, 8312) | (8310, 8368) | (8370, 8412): 4.01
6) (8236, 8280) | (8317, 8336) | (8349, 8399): 1.53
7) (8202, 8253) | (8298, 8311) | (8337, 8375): -0.73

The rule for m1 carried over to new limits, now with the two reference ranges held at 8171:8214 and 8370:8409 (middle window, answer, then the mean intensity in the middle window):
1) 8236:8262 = -1.22 angstrom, 11.8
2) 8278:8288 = -3.29 angstrom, 14.4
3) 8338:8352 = -0.84 angstrom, 10.8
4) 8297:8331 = -0.20 angstrom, 10.6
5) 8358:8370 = -1.18 angstrom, 10.9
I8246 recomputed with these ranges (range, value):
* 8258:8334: 11.8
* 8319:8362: 10.3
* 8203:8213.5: 11.4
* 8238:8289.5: 12.3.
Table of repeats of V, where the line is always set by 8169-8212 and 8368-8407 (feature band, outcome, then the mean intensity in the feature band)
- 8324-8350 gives 0.01 mag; 10.2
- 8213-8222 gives 0.37 mag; 8.37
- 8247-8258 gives -0.05 mag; 11.9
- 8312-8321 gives 0.02 mag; 10.5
